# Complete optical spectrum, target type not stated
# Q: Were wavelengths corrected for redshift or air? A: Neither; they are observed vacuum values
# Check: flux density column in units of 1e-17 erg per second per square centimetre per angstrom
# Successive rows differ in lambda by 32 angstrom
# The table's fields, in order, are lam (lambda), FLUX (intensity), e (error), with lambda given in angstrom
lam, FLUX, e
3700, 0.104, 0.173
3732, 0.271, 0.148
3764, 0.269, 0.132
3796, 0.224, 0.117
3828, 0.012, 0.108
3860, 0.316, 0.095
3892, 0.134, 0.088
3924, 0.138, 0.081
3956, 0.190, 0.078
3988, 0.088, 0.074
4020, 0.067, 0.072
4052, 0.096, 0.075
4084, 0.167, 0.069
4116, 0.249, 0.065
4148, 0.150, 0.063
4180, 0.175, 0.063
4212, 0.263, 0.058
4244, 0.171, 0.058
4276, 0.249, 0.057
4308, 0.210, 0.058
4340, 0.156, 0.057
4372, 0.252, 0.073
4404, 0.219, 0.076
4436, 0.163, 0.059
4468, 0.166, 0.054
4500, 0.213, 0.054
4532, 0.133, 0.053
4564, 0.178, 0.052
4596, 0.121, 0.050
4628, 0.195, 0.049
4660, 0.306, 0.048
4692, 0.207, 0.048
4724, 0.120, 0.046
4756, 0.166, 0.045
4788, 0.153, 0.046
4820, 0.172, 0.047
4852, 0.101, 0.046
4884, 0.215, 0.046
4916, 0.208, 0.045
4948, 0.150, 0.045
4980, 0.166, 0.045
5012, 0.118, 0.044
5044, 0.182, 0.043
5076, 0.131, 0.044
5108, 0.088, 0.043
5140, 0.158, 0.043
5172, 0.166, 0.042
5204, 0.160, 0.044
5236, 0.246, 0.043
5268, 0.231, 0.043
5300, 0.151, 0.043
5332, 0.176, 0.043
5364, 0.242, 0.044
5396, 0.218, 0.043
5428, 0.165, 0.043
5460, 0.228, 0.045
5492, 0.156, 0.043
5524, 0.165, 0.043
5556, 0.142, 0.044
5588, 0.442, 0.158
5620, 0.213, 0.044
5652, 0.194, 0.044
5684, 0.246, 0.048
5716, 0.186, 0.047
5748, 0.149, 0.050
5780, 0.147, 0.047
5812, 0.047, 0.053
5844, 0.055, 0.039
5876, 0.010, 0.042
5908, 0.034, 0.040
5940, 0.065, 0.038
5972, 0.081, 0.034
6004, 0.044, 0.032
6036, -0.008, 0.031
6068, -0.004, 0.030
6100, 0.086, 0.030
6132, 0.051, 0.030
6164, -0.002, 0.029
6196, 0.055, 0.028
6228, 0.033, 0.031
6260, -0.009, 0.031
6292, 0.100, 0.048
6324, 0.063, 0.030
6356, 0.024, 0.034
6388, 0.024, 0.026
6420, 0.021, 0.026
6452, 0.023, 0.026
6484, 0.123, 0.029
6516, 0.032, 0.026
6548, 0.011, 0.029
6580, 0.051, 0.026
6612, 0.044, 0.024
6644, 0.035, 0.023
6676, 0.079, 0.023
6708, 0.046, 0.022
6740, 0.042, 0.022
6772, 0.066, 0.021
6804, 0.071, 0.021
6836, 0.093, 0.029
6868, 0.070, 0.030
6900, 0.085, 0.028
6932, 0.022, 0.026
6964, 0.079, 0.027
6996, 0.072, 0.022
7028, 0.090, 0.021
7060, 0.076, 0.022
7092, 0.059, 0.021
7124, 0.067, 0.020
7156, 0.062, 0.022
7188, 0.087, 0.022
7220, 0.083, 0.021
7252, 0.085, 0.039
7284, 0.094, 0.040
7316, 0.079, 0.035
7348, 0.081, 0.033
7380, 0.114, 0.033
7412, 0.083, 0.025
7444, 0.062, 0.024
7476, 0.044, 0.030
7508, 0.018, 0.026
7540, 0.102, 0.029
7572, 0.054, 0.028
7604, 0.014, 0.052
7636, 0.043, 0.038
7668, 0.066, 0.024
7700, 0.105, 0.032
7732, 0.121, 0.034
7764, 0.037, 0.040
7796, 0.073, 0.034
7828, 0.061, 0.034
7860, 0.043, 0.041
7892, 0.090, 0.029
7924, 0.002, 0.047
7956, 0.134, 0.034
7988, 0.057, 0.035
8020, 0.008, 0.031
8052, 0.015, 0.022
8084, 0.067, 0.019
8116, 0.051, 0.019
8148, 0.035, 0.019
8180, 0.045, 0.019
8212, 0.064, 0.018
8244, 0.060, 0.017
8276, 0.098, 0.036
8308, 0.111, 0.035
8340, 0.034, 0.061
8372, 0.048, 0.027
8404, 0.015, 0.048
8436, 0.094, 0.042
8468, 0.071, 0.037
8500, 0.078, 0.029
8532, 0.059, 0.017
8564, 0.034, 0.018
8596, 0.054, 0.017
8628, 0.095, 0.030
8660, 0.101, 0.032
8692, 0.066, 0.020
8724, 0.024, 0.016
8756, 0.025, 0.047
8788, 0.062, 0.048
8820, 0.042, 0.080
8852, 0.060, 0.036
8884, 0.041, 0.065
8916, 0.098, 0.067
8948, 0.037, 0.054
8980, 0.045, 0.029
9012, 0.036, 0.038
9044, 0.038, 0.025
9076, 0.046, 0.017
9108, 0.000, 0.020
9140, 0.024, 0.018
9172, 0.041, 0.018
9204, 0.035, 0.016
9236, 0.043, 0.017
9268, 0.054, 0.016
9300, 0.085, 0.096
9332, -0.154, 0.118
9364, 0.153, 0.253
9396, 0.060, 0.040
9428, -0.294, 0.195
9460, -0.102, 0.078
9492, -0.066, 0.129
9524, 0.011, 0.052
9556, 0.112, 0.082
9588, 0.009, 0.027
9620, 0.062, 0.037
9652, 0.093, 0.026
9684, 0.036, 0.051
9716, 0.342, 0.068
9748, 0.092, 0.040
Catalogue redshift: 1.606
